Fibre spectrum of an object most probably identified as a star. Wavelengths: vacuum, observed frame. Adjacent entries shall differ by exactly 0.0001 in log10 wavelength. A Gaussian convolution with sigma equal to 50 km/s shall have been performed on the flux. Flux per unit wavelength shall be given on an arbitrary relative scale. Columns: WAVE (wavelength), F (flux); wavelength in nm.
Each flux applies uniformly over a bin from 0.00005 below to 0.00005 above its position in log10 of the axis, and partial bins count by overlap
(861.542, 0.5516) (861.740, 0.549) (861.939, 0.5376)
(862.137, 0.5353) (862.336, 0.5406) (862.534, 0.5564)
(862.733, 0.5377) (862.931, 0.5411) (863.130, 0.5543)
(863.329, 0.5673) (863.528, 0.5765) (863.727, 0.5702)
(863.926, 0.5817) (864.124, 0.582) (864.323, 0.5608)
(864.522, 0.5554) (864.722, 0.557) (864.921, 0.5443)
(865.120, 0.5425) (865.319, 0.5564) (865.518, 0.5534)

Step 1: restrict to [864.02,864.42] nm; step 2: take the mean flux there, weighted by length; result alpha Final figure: 0.573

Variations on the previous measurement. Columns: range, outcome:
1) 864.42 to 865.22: 0.55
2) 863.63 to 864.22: 0.579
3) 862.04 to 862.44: 0.538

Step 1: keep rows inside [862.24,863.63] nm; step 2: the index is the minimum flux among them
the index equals 0.5377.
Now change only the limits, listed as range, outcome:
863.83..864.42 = 0.5608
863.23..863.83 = 0.5673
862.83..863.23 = 0.5411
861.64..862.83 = 0.5353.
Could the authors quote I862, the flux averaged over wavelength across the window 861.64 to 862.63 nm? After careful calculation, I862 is 0.544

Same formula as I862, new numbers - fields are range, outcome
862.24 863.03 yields 0.545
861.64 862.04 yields 0.544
